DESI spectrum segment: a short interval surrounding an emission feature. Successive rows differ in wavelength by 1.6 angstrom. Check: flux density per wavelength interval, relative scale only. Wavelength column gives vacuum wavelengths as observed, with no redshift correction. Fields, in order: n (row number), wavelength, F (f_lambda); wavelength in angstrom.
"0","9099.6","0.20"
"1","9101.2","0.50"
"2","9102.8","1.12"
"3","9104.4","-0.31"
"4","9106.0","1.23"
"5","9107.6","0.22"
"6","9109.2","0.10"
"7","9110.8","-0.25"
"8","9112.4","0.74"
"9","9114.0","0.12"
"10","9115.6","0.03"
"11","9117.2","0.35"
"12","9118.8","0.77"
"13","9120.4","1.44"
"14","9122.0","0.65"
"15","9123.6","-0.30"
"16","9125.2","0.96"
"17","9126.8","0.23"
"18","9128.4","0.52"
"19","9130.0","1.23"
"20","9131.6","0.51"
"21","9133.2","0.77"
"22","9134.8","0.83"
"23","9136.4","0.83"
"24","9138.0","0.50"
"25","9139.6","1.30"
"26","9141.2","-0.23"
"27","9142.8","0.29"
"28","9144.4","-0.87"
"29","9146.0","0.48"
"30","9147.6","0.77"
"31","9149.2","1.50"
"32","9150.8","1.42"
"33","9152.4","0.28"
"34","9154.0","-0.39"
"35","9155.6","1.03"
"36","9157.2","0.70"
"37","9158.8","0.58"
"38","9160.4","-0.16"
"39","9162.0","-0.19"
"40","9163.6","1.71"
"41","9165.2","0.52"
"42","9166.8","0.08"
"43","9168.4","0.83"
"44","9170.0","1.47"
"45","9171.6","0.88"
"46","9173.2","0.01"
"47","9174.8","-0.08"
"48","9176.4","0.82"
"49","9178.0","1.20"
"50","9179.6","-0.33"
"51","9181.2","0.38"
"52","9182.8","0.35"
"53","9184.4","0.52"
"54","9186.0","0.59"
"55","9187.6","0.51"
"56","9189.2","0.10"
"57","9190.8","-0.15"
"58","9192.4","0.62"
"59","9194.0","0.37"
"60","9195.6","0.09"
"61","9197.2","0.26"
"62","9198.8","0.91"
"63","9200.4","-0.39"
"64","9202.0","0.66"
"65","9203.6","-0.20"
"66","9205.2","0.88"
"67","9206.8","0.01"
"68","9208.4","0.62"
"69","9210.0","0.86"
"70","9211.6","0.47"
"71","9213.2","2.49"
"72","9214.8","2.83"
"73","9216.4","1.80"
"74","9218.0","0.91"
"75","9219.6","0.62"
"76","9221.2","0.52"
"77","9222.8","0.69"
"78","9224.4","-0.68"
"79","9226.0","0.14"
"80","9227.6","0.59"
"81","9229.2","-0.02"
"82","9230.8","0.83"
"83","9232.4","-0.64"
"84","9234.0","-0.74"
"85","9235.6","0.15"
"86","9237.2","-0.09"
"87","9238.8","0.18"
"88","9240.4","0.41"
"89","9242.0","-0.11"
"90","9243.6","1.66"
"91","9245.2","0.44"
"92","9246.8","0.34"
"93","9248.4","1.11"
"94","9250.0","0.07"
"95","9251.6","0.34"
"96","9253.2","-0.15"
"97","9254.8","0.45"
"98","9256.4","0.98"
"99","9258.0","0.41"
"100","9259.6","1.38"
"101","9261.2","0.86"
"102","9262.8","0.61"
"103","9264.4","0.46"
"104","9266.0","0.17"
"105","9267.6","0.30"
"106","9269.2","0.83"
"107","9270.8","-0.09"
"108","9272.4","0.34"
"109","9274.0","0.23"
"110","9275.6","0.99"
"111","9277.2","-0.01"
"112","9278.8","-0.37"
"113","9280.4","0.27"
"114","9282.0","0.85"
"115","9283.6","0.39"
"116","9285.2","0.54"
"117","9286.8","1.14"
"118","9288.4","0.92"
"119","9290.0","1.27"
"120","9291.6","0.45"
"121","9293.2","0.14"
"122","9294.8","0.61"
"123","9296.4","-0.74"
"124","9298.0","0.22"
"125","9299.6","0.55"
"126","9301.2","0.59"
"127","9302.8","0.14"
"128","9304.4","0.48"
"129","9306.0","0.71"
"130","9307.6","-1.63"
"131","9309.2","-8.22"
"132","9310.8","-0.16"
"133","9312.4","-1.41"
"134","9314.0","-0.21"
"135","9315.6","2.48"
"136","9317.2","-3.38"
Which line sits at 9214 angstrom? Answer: H-beta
